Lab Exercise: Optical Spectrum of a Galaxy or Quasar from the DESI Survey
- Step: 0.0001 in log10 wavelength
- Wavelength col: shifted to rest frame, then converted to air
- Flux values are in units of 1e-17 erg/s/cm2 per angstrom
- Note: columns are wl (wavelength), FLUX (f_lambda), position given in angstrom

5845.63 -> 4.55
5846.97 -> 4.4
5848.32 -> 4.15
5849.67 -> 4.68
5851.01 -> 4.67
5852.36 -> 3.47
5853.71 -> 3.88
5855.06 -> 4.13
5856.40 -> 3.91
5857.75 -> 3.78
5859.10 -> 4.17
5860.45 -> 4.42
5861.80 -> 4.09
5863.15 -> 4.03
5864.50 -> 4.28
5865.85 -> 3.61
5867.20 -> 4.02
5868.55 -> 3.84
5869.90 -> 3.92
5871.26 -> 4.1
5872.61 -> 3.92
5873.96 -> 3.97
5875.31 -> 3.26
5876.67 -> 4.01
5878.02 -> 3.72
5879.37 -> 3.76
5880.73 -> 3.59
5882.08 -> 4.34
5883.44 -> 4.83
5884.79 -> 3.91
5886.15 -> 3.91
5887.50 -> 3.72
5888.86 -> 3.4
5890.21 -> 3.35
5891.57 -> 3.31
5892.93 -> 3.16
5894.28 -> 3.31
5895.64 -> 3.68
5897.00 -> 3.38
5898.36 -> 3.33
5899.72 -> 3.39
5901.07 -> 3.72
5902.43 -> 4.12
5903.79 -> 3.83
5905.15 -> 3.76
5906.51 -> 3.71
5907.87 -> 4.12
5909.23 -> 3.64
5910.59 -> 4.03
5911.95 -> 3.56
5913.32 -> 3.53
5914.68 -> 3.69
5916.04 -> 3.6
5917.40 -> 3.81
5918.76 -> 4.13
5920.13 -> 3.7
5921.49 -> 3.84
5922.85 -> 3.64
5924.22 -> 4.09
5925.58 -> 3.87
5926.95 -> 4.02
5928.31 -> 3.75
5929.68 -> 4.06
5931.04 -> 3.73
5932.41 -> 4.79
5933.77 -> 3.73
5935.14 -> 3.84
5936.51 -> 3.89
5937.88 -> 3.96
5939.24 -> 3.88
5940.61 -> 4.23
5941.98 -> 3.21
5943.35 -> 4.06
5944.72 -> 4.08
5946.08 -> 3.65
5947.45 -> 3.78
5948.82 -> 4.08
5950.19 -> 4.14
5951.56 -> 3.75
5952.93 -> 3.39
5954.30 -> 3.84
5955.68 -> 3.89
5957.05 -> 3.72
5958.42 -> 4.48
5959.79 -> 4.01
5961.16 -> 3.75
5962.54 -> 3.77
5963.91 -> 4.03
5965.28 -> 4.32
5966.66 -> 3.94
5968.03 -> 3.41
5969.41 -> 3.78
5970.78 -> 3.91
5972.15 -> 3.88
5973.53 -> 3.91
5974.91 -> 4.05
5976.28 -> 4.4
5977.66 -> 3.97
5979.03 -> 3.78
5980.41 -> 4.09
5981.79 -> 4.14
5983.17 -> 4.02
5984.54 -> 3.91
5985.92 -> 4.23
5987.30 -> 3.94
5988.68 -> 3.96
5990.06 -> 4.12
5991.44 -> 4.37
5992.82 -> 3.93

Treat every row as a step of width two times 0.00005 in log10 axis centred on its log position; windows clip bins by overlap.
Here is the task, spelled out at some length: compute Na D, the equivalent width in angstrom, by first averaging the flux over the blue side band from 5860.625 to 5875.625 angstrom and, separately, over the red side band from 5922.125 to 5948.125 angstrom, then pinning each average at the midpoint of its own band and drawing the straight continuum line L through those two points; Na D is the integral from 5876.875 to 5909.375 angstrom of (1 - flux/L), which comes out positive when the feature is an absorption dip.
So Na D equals 1.8 angstrom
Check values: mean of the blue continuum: 3.95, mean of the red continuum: 3.91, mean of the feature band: 3.71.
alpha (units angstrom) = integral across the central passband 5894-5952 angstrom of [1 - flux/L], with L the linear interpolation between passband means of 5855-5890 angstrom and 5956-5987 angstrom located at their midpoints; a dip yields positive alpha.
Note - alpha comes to 2.01 angstrom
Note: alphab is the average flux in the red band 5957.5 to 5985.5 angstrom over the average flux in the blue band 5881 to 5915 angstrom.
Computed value 1.07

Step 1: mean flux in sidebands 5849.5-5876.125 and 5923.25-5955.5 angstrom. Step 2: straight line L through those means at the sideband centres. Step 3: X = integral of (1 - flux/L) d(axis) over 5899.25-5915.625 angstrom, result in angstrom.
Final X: 0.7 angstrom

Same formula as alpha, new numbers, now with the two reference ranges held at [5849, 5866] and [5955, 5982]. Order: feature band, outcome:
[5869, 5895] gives 1.97 angstrom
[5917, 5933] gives 0.26 angstrom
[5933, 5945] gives 0.36 angstrom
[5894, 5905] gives 1.18 angstrom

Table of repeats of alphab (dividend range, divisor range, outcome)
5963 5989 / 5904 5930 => 1.04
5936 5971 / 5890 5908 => 1.09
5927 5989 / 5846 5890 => 0.99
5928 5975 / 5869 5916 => 1.05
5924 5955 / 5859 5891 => 1.00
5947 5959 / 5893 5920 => 1.05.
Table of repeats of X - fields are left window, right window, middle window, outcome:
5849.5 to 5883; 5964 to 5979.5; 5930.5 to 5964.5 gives 0.41 angstrom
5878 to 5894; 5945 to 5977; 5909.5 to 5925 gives 0.13 angstrom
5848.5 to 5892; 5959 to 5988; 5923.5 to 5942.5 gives 0.09 angstrom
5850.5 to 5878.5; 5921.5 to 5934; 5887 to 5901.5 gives 1.97 angstrom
